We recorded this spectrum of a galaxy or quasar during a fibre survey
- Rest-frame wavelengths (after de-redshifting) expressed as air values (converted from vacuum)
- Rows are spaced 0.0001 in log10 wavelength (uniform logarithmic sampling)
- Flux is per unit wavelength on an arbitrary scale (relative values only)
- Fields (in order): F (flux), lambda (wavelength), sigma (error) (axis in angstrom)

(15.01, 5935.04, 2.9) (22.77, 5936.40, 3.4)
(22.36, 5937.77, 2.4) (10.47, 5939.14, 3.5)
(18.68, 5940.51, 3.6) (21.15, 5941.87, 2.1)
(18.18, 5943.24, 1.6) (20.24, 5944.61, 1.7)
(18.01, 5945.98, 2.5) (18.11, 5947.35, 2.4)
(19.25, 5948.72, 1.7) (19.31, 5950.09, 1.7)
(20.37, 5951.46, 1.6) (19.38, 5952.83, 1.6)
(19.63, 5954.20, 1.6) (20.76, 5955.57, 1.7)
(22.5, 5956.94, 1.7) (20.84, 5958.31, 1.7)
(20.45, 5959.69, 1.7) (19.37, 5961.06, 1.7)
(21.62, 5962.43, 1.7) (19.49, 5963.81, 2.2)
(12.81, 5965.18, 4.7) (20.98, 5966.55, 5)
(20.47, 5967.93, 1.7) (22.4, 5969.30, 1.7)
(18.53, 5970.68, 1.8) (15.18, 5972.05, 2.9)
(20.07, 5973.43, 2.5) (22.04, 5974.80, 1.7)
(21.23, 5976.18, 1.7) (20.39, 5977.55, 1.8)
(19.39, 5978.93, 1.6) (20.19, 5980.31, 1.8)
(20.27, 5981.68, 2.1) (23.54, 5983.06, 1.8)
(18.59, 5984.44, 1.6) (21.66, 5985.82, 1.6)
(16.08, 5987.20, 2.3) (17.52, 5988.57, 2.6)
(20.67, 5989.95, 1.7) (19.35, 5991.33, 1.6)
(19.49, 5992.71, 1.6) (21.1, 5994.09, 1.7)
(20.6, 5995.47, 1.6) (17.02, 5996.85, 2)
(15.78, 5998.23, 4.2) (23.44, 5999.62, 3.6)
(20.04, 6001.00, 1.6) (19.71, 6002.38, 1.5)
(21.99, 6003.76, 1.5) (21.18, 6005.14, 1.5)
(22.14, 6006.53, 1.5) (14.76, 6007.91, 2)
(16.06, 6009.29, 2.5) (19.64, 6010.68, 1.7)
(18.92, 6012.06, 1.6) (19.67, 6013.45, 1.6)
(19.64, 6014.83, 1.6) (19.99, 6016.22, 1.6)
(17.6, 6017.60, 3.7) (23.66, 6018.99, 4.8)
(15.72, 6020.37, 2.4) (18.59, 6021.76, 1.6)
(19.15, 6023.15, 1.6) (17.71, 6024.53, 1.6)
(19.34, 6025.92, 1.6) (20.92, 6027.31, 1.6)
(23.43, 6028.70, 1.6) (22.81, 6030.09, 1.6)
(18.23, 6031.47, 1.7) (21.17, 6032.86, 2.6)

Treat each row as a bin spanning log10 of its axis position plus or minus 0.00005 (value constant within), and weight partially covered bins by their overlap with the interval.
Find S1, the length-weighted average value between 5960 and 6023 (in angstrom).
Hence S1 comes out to 19.5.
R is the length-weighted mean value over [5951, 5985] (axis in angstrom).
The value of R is 20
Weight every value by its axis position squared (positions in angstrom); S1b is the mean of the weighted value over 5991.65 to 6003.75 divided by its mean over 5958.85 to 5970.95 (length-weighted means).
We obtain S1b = 1.02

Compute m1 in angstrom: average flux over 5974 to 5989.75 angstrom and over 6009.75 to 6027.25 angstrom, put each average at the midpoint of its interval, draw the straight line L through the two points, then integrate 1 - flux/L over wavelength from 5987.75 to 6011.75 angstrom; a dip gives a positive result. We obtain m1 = 0.3 angstrom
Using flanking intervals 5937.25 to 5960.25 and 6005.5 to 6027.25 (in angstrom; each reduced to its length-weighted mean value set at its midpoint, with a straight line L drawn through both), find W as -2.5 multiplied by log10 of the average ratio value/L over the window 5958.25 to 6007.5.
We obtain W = -0.04 mag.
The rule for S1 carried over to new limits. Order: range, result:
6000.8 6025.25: 19.2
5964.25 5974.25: 18.7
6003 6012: 19.3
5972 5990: 19.9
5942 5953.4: 19.2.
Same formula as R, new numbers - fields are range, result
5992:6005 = 20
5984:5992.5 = 19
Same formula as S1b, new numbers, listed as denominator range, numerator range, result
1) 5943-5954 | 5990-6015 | 1.04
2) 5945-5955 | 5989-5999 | 1.01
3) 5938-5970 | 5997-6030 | 1.03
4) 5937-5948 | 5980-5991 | 1.09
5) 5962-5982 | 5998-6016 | 1.01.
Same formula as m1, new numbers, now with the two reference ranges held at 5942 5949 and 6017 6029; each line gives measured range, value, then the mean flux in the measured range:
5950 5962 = -0.9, 20.4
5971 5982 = -0.4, 19.8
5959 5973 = -0.1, 19.1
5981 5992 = -0.3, 19.7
